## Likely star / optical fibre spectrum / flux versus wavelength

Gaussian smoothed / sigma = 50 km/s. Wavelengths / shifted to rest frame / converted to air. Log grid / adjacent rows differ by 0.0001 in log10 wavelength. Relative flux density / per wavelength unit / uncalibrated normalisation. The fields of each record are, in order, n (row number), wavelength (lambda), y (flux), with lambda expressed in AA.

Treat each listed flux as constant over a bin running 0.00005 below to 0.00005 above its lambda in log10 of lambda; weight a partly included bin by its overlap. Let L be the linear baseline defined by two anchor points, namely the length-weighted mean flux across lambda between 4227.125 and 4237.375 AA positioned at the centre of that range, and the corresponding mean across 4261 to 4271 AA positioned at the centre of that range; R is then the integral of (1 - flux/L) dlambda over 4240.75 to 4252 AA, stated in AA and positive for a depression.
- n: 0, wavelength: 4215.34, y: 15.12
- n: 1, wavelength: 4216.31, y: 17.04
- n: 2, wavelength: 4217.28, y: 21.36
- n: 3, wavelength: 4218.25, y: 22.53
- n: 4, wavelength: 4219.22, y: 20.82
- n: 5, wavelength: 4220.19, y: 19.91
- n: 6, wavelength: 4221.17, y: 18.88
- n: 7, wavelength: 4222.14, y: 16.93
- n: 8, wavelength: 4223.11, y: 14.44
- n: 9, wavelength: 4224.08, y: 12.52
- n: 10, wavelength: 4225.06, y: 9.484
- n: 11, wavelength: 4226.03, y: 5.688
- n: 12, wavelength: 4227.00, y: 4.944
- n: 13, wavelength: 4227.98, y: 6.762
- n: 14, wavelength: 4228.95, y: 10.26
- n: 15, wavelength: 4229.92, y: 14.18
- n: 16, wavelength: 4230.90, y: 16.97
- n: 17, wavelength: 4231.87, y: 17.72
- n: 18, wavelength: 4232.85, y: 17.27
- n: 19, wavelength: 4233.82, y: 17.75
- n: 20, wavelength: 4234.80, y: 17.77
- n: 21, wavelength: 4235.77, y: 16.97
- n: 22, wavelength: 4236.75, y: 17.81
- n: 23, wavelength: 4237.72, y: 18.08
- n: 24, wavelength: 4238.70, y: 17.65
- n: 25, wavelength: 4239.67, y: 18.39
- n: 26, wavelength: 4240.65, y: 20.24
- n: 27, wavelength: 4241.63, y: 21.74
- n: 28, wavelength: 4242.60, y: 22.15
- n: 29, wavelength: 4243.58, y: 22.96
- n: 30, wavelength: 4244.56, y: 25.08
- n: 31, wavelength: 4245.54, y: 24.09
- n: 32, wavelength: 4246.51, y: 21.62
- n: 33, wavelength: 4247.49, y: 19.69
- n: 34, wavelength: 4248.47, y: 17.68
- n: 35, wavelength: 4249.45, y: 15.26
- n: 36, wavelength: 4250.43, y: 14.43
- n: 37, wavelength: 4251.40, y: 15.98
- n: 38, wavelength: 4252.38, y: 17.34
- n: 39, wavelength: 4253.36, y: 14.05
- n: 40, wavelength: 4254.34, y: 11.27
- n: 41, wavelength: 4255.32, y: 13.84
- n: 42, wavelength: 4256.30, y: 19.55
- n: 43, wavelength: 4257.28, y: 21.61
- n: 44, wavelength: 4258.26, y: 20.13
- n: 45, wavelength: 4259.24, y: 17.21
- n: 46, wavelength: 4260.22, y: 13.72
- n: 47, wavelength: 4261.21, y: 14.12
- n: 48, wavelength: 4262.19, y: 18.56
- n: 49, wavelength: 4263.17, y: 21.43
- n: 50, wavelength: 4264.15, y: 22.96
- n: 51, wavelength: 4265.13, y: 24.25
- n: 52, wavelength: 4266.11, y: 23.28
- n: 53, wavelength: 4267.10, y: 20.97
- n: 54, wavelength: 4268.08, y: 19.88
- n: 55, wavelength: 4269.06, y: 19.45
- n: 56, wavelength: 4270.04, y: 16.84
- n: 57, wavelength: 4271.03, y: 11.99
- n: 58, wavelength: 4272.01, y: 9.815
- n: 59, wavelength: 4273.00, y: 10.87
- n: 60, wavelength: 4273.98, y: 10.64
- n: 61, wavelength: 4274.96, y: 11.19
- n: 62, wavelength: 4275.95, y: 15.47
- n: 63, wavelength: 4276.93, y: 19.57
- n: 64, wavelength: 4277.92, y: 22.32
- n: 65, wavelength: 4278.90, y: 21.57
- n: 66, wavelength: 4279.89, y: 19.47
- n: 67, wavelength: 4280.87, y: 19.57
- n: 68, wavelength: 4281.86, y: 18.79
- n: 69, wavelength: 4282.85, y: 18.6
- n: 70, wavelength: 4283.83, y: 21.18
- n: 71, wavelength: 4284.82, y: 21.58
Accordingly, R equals -2.0 AA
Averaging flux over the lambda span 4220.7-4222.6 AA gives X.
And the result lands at 17.9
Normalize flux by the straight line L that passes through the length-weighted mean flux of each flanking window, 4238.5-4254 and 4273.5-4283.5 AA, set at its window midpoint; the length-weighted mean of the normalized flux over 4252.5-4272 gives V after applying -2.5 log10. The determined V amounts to 0.03 mag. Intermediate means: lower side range 19.2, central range 17.9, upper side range 17.8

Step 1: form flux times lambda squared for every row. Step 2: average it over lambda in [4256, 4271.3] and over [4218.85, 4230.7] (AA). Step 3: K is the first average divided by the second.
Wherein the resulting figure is 1.52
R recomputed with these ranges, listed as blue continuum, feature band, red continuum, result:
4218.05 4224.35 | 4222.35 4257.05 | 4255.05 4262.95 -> 2.7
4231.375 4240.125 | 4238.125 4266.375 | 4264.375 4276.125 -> -3.1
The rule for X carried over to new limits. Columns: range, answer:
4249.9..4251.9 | 15.3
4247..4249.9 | 17.5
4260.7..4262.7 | 16.3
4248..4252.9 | 16.1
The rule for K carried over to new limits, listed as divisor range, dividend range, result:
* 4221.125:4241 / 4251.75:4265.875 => 1.24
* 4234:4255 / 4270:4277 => 0.69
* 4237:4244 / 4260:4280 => 0.89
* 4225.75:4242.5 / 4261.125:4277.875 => 1.13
